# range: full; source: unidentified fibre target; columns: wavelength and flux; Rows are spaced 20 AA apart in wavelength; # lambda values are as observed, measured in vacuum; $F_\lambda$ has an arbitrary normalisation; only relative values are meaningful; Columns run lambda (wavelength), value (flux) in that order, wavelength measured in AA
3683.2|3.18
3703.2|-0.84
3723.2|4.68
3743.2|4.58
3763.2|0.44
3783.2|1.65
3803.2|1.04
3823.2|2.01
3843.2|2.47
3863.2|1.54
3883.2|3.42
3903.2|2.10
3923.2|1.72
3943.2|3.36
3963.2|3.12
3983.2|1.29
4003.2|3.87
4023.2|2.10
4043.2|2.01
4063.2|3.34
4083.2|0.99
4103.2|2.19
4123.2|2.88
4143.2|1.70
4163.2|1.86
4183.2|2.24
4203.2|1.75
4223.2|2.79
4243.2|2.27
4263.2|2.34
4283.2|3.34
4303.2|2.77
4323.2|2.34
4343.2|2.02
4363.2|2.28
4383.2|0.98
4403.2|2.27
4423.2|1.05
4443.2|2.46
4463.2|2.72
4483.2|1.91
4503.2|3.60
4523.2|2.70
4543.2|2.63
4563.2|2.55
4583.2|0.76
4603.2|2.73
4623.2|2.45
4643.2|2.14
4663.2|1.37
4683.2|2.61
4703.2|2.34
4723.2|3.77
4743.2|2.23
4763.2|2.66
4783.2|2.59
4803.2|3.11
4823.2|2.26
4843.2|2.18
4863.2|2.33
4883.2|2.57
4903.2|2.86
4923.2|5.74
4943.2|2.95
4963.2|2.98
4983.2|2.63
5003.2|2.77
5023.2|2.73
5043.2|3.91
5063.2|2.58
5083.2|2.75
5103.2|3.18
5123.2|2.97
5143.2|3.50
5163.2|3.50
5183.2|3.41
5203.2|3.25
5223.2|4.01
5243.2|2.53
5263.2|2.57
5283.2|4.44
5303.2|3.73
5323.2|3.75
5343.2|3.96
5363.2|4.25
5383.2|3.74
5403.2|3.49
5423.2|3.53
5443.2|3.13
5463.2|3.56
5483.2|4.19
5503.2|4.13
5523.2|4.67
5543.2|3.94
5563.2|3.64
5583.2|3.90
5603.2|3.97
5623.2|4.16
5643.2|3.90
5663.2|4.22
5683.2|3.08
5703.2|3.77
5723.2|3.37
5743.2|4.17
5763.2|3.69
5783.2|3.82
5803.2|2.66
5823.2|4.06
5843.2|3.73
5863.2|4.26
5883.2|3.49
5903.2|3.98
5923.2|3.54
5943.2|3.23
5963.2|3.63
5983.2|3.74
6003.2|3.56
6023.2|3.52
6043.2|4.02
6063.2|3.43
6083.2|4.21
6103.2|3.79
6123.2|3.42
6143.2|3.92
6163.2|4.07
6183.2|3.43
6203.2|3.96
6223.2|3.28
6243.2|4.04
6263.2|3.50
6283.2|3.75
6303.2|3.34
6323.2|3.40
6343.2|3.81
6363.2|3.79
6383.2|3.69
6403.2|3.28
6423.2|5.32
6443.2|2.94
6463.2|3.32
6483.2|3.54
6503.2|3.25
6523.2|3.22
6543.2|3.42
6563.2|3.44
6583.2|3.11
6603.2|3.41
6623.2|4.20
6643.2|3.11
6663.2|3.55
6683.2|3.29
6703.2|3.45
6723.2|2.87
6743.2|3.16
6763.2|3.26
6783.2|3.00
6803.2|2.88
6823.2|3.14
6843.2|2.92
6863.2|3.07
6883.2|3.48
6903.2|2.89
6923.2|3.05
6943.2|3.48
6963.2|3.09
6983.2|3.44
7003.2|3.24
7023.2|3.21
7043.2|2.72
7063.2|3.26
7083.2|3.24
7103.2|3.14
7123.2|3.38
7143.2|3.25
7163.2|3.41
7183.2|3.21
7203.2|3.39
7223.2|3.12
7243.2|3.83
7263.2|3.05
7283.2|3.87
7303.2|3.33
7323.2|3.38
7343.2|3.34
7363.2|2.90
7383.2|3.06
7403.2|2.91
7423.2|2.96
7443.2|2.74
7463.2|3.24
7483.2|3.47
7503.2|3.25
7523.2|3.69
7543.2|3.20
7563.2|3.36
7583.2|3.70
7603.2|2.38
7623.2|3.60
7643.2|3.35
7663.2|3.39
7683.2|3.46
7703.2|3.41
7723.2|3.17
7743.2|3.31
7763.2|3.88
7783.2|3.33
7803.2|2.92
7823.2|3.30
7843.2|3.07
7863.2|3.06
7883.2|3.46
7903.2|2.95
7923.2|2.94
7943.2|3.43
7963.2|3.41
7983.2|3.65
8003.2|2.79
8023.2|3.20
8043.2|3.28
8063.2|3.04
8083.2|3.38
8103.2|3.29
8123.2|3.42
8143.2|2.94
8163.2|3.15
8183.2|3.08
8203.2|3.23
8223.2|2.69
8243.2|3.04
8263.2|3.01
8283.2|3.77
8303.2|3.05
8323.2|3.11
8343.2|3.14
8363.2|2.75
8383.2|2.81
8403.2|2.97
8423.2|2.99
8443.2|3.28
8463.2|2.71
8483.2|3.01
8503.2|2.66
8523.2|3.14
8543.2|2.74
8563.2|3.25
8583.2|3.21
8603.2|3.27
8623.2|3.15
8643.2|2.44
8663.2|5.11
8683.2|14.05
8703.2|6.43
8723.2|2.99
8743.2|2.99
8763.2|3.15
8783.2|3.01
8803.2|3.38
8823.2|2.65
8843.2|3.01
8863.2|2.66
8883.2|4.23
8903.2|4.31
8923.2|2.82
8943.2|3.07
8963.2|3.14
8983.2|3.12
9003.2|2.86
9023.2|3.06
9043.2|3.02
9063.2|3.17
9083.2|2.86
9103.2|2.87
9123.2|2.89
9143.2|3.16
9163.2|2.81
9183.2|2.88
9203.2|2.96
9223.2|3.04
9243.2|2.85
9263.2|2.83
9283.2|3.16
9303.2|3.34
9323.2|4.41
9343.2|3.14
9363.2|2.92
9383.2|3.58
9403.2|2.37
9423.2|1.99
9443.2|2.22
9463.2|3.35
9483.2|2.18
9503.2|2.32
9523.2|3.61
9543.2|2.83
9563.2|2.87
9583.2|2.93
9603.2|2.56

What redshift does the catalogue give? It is 0.322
